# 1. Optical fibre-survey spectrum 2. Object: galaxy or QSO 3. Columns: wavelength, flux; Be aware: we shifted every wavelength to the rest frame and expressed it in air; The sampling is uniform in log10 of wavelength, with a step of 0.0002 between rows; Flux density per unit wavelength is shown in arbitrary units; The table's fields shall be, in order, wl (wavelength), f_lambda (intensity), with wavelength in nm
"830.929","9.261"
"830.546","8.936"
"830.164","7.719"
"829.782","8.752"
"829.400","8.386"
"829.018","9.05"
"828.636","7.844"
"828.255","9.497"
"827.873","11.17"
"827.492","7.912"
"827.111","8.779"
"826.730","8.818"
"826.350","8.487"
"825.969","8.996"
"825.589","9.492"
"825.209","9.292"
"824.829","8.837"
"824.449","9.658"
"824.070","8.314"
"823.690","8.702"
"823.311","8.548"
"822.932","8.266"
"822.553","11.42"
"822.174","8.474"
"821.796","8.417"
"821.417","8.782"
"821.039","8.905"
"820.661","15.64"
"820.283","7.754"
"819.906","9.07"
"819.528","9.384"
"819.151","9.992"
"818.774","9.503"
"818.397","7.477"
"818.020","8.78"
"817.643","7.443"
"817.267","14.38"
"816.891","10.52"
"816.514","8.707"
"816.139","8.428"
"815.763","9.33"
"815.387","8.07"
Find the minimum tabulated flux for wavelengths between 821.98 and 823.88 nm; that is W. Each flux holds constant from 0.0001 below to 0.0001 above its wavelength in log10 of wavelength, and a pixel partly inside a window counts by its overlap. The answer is 8.266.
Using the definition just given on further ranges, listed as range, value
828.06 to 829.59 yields 7.844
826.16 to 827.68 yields 7.912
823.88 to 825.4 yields 8.314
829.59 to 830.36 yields 7.719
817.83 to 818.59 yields 7.477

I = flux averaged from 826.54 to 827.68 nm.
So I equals 8.5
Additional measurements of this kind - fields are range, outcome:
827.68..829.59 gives 9.19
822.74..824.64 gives 8.7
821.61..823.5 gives 9.03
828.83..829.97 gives 8.73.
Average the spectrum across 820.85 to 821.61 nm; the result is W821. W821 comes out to 8.84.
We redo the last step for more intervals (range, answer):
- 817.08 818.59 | 9.51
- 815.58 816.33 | 8.88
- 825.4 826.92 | 8.95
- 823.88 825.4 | 9.03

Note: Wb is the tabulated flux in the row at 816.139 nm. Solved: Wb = 8.428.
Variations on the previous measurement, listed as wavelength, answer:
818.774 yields 9.503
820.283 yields 7.754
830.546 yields 8.936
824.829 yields 8.837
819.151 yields 9.992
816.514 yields 8.707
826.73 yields 8.818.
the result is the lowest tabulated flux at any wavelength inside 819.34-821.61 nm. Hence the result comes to 7.754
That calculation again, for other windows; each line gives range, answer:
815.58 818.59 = 7.443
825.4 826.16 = 8.996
